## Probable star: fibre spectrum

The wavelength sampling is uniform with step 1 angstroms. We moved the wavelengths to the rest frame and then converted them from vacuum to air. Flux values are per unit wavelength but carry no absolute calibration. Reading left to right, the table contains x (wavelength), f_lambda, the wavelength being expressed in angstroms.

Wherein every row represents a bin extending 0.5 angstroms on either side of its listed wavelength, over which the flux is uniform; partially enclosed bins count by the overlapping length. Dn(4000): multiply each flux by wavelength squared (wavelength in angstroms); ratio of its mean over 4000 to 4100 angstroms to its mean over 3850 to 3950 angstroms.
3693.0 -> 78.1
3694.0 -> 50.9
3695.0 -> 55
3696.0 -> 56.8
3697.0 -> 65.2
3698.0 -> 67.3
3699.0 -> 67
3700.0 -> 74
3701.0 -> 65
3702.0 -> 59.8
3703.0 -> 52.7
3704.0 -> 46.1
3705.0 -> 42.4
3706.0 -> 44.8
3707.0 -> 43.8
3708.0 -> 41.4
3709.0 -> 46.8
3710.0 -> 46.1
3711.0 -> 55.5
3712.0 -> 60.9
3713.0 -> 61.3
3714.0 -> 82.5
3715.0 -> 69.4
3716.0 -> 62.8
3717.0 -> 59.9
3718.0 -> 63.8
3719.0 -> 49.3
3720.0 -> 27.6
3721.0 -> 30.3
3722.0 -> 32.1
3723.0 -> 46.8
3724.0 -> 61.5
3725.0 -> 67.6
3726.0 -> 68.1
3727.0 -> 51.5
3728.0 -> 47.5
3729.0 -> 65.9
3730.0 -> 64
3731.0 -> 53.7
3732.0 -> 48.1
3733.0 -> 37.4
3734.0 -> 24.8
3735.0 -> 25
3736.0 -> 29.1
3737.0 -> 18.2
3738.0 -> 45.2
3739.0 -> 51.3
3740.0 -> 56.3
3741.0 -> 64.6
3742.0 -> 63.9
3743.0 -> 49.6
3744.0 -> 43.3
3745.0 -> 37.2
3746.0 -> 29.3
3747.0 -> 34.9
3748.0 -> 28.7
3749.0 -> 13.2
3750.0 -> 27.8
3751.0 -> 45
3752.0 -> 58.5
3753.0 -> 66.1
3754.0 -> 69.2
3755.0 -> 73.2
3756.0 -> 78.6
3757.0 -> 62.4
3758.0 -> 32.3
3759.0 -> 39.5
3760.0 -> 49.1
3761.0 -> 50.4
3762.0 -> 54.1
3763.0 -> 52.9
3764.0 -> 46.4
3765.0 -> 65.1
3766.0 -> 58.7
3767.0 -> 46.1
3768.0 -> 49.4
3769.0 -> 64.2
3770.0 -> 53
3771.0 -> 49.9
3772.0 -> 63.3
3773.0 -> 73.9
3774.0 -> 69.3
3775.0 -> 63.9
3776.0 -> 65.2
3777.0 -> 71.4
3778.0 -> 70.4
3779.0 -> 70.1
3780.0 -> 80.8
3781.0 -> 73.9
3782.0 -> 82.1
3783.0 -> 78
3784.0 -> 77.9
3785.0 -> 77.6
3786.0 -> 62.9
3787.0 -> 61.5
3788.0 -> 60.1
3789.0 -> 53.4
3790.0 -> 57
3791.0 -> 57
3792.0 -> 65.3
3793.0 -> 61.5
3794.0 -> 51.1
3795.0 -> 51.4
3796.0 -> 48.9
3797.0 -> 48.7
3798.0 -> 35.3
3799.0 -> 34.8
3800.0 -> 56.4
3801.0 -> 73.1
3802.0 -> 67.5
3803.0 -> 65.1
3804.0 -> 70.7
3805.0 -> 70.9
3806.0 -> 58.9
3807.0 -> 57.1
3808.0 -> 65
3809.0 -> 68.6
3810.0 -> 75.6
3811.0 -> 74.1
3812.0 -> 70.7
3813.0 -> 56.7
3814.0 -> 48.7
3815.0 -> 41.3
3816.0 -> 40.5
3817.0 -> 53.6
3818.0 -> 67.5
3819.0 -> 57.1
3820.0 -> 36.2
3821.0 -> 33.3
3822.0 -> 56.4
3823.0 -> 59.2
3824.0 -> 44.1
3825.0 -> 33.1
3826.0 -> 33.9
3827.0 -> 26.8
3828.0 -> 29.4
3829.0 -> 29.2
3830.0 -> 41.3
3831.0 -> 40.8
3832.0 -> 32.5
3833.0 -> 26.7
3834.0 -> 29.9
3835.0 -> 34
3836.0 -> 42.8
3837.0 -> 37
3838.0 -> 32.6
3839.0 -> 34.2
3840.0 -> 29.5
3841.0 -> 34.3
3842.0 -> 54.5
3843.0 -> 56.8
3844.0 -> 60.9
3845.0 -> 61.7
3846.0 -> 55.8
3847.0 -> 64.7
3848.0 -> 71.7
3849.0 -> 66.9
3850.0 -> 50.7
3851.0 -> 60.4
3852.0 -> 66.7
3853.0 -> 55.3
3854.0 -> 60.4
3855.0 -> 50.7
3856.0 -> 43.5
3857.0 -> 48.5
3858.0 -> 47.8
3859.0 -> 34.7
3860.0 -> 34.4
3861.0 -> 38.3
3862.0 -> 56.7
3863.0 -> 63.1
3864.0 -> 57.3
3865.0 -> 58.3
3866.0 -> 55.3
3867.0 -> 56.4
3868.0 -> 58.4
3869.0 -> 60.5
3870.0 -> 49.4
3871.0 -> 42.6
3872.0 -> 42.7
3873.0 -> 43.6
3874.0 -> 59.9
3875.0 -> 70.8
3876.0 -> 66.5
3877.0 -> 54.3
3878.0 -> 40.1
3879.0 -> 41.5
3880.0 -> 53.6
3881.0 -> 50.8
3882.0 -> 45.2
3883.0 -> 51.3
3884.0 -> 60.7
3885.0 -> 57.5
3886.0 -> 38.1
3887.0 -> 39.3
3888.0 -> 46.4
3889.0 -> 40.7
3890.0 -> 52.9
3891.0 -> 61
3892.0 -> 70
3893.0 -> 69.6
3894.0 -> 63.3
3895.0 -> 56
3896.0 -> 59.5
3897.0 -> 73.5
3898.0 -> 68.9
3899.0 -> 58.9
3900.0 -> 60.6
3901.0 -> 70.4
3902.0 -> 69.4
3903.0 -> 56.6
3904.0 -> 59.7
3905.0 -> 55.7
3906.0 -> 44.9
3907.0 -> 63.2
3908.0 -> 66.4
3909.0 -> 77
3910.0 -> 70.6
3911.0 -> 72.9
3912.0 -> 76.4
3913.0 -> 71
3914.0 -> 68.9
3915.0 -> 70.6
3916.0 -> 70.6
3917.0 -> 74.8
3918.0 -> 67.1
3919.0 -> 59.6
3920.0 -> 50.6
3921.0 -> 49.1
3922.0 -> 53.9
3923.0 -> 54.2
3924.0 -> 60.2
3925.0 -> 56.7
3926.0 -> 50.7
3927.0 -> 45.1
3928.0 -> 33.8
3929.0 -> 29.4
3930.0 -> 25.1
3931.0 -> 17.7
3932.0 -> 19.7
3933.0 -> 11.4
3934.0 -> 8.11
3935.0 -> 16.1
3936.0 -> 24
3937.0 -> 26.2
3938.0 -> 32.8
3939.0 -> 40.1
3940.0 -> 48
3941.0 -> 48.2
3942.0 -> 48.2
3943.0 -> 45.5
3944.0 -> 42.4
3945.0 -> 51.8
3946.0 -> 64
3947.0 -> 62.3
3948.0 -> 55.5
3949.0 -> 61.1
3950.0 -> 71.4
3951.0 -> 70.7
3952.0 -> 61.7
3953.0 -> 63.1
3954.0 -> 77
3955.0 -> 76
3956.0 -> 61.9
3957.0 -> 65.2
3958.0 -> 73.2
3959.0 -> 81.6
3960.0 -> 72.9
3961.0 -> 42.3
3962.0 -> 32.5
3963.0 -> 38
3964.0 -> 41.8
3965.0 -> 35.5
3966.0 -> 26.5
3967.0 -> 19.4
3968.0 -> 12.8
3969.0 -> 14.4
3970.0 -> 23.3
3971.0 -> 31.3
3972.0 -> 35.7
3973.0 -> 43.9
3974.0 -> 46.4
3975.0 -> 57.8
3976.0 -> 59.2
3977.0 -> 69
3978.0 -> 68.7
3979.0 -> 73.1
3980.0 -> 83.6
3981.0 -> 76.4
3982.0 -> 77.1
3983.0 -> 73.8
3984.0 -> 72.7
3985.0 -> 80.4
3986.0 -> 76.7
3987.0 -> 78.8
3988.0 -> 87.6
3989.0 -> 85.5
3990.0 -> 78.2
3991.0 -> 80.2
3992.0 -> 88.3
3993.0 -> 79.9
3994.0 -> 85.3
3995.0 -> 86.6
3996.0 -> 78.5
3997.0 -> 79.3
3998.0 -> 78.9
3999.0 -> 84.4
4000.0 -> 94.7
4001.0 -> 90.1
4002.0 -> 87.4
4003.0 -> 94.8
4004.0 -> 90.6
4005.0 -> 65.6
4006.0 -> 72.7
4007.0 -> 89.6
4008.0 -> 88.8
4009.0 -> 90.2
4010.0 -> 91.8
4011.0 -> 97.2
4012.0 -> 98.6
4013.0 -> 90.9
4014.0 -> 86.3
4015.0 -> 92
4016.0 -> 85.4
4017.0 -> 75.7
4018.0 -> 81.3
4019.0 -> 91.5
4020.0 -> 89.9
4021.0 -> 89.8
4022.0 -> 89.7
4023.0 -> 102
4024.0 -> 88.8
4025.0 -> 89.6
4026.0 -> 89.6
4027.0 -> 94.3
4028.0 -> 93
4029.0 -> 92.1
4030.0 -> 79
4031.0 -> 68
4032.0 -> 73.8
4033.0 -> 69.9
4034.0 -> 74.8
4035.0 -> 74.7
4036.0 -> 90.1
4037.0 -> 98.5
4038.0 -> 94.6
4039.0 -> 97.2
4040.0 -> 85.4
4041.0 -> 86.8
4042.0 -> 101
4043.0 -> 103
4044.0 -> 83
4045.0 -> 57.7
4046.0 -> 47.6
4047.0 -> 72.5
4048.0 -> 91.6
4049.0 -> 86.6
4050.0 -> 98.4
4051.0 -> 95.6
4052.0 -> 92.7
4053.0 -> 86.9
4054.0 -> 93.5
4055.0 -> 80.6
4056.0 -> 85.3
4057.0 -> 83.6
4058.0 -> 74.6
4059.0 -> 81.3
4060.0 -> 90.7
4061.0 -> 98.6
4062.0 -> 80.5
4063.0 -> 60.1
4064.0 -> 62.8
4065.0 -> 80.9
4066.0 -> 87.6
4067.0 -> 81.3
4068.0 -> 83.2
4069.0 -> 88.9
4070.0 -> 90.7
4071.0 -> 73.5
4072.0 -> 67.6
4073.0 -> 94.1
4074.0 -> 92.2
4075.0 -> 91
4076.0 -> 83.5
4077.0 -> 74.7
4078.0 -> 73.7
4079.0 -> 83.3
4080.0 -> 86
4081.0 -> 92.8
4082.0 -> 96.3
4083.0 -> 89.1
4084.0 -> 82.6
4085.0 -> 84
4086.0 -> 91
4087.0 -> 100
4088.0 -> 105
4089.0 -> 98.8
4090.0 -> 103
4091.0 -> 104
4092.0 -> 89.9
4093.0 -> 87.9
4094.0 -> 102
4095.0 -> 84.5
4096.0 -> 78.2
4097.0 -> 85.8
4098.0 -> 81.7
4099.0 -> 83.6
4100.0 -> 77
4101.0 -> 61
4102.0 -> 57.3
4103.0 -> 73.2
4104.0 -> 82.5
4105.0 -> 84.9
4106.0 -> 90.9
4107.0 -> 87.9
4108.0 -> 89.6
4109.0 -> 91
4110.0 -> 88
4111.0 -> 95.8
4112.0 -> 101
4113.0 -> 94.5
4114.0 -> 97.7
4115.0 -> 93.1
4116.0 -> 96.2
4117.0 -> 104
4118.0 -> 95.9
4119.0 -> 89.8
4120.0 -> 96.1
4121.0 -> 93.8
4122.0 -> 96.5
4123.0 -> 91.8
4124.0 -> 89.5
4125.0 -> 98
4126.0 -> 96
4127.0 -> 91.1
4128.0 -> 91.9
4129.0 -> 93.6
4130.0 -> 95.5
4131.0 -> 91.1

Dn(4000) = 1.77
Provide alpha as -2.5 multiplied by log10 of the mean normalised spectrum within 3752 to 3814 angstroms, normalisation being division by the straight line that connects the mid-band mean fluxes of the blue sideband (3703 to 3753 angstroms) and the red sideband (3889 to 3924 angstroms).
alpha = -0.17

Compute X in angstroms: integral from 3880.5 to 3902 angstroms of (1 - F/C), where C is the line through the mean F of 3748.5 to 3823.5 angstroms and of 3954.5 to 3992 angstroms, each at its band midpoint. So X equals 0.5 angstroms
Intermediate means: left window 58.6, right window 58.6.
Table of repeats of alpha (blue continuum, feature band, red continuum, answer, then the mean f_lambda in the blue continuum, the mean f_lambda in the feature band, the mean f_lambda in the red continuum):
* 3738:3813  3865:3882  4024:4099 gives 0.27 mag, 58.1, 52.8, 85.8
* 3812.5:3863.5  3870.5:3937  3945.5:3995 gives 0.01 mag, 46.4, 53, 61.4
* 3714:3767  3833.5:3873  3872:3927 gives 0.12 mag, 49.3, 50.2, 58.9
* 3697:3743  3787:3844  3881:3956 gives 0.07 mag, 52.2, 49.7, 54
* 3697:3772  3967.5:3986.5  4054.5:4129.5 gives 0.32 mag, 51.1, 56.6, 87.5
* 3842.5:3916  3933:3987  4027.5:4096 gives 0.33 mag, 57.3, 52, 85.7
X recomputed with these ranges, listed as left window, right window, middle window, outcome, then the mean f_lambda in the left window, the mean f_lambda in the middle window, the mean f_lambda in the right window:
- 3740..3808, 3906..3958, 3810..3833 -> 4.1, 57.4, 46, 52.8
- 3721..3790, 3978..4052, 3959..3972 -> 7.3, 54.3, 34.6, 84.7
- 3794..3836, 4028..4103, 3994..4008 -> -1.6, 49.8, 84.3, 84.6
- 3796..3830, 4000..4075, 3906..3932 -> 4.3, 52.5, 56.5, 85.5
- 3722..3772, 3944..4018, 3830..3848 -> 4.3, 49.3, 43.6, 68.9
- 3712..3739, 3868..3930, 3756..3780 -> -3.1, 50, 58.4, 57.1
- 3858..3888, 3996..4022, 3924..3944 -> 9.9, 50.9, 33.9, 87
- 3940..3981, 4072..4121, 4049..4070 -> -1.5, 53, 84.6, 88.7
